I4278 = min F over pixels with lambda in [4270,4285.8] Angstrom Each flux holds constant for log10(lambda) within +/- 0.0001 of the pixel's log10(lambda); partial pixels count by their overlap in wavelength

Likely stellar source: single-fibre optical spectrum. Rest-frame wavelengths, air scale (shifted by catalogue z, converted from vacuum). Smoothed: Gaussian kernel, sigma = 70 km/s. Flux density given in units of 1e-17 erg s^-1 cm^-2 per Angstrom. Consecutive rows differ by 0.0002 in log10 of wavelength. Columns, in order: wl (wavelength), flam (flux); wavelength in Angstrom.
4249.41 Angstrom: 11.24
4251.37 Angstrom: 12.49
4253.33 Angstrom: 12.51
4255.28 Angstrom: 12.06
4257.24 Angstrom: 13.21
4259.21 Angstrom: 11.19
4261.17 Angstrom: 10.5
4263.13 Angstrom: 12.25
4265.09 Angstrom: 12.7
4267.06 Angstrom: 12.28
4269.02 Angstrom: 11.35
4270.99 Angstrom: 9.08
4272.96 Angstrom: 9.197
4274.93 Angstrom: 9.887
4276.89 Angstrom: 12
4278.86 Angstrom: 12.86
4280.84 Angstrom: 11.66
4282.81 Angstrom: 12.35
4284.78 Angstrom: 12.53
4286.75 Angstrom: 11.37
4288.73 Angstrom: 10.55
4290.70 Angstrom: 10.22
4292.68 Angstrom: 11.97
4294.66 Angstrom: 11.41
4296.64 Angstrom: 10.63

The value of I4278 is 9.08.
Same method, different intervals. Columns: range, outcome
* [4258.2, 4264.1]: 10.5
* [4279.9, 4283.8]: 11.66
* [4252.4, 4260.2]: 11.19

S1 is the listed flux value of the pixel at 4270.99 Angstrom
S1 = 9.08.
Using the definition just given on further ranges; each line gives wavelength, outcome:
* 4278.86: 12.86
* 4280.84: 11.66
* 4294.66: 11.41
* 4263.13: 12.25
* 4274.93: 9.887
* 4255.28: 12.06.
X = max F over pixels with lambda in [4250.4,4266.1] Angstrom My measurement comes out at 13.21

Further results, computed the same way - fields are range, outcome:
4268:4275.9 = 11.35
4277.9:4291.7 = 12.86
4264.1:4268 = 12.7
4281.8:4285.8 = 12.53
